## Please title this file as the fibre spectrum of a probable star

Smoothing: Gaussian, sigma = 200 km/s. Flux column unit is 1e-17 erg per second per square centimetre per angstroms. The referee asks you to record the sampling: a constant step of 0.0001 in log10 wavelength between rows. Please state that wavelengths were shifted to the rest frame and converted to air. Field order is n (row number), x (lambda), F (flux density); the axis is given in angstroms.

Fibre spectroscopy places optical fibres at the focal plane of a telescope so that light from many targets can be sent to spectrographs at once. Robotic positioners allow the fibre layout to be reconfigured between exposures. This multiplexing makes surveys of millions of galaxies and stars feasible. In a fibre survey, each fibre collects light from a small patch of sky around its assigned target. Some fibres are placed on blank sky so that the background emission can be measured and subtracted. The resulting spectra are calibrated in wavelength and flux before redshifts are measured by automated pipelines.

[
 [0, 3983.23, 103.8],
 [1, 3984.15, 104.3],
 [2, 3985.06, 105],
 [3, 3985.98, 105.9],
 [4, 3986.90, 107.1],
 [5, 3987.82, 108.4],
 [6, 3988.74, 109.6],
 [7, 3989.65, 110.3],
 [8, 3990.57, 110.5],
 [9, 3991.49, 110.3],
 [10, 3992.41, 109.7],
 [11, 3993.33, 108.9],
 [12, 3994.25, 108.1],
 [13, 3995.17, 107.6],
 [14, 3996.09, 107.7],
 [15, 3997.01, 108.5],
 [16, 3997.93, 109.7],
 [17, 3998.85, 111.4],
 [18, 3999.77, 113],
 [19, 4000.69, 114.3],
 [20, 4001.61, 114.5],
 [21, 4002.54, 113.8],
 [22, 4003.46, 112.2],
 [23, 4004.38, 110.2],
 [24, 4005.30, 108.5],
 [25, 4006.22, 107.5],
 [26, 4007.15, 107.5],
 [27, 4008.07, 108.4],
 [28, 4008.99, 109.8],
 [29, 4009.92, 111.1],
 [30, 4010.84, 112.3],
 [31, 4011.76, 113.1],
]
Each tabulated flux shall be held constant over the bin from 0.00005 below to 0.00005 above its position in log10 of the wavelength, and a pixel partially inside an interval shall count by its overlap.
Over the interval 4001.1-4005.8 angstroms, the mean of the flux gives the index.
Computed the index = 112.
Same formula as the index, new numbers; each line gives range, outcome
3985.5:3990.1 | 108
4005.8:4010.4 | 109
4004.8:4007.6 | 108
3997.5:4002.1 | 112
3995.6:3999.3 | 109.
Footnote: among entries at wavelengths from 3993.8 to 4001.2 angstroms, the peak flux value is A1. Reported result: 114.3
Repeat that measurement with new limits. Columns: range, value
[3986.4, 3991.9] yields 110.5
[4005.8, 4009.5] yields 109.8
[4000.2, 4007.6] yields 114.5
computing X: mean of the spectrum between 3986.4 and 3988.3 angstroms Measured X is 107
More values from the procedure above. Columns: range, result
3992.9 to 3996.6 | 108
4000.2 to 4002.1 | 114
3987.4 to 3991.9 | 110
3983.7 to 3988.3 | 106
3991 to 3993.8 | 110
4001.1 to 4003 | 114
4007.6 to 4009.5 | 109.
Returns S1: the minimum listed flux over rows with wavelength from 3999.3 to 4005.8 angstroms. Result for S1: 108.5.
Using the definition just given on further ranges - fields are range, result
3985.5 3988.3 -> 105.9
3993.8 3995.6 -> 107.6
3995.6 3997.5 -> 107.7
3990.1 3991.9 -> 110.3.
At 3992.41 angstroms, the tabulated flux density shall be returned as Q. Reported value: 109.7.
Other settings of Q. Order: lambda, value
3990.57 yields 110.5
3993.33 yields 108.9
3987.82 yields 108.4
